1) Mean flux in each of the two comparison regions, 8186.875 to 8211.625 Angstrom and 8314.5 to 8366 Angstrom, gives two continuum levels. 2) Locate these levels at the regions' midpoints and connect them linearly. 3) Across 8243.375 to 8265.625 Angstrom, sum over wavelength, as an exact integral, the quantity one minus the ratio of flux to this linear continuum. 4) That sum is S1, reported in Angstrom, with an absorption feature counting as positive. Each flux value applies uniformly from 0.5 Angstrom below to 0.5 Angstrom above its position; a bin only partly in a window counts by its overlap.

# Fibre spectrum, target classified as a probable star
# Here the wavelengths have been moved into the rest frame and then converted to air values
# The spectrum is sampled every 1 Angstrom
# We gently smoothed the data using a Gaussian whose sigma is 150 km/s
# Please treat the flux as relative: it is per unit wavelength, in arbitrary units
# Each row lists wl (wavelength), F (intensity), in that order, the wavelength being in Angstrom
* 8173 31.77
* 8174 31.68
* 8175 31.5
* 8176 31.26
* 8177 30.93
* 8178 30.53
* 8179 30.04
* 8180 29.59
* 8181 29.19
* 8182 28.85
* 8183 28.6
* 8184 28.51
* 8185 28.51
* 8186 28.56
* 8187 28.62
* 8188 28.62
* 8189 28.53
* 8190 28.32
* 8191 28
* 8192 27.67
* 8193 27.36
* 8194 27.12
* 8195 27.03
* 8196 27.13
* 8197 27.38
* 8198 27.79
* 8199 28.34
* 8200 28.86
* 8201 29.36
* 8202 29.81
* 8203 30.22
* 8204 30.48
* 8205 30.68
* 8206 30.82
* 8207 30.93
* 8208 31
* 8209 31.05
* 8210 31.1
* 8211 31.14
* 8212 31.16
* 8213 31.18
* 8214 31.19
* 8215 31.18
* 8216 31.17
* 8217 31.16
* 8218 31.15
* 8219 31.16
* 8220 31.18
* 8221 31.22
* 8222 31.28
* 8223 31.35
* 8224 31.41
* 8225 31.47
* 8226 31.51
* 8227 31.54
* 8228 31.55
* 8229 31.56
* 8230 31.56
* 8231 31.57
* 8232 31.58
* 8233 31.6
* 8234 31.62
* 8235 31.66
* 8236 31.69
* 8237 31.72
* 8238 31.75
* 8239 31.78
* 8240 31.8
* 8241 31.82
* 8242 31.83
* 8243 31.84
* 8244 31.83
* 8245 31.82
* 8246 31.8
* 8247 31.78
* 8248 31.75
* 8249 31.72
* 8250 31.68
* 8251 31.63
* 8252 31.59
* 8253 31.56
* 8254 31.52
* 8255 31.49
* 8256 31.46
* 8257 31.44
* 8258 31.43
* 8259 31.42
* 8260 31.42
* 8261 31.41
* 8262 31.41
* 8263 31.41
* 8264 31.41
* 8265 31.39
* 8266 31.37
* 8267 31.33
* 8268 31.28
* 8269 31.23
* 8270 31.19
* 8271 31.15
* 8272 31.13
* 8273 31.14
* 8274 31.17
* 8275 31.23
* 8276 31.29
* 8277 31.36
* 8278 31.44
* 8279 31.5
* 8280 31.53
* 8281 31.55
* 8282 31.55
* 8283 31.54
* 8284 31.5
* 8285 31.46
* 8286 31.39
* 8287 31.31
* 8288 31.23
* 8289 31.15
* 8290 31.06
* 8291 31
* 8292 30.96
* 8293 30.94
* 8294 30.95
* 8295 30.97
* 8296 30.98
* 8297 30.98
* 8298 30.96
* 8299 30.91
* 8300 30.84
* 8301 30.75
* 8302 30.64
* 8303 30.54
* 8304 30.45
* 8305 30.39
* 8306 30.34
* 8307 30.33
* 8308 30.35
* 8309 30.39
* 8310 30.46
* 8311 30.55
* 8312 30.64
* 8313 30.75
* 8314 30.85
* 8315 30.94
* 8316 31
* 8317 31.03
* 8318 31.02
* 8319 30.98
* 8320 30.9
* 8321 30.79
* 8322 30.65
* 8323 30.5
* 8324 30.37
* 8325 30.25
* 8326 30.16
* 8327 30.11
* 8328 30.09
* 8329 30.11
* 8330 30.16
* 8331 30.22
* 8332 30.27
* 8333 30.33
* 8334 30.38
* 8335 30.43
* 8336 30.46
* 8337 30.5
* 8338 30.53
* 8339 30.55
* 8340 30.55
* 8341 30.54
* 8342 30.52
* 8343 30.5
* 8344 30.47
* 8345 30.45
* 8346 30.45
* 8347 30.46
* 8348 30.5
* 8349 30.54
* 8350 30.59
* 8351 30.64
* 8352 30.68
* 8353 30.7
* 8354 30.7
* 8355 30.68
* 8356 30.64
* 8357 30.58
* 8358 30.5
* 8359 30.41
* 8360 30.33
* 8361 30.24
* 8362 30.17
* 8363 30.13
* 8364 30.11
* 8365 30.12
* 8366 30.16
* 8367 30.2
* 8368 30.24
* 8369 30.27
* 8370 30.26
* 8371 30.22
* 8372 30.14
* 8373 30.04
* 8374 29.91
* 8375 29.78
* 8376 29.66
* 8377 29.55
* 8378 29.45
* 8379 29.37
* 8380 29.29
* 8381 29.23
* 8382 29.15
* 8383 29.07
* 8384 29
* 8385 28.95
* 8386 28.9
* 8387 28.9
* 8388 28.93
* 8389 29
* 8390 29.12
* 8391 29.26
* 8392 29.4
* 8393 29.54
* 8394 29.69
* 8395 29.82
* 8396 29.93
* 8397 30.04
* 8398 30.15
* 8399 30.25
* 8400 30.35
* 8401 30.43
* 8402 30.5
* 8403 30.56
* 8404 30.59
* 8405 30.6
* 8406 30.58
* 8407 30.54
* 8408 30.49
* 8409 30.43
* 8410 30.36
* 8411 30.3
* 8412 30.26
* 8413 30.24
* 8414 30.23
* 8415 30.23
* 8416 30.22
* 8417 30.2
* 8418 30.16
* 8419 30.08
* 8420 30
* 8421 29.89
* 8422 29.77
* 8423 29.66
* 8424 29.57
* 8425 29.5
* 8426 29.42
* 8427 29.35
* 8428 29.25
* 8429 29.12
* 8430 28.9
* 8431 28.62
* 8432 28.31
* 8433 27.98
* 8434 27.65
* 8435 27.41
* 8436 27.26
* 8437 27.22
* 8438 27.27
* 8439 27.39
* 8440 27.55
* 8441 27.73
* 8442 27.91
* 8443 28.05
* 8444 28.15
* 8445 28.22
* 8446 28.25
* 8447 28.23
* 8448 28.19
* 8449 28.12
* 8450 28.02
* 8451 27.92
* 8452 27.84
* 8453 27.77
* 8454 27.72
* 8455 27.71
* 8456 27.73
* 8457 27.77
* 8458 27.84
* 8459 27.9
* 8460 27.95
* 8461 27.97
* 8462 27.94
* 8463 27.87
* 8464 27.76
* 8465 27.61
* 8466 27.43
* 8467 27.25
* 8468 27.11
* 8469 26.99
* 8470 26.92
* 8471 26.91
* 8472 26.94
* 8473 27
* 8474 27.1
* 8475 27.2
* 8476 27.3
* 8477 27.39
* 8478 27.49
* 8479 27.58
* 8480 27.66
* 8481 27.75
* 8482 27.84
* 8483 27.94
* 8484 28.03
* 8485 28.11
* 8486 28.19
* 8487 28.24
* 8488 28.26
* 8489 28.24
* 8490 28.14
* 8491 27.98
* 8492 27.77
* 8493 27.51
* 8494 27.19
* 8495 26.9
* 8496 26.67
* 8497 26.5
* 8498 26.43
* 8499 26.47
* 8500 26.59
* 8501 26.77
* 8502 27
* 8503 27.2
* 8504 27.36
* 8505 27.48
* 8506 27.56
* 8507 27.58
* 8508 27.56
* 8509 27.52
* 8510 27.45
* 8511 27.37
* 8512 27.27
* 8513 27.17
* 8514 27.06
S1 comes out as -1.4 Angstrom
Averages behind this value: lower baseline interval 29.1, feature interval 31.6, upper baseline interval 30.5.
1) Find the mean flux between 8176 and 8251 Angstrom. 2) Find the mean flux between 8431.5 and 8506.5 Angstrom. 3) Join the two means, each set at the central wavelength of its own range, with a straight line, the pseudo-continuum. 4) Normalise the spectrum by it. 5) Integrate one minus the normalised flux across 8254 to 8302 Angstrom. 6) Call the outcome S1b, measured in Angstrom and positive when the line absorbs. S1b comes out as -2.50 Angstrom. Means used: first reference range 30.4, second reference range 27.6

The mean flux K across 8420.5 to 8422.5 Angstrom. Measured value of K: 29.8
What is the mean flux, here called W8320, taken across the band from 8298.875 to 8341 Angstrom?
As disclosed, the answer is 30.5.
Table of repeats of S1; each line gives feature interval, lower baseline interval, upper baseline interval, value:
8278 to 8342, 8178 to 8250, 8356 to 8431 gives -1.4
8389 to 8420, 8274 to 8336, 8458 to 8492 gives -1.3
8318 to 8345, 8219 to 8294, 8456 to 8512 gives -0.3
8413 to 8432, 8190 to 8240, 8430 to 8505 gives -1.0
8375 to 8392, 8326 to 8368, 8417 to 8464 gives 0.2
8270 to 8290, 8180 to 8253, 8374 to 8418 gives -0.7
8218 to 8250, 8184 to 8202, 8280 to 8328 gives -2.7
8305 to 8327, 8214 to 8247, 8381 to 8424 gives 0.1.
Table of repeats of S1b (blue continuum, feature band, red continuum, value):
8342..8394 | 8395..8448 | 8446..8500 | -1.1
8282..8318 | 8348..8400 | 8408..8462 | -0.4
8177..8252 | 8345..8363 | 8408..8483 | -0.8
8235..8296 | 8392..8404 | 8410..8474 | -0.4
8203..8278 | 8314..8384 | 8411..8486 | -1.3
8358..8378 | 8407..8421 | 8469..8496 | -0.6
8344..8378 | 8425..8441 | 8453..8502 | 0.2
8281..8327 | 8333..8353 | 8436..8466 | -0.3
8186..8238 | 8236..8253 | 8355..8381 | -0.9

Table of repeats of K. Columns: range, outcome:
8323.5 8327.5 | 30.2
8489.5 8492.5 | 28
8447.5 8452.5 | 28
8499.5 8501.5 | 26.7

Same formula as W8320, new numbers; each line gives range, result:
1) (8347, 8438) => 29.8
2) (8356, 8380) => 30.1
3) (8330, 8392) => 30.1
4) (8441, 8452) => 28.1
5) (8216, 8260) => 31.6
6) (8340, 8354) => 30.5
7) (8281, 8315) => 30.9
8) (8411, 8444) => 29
